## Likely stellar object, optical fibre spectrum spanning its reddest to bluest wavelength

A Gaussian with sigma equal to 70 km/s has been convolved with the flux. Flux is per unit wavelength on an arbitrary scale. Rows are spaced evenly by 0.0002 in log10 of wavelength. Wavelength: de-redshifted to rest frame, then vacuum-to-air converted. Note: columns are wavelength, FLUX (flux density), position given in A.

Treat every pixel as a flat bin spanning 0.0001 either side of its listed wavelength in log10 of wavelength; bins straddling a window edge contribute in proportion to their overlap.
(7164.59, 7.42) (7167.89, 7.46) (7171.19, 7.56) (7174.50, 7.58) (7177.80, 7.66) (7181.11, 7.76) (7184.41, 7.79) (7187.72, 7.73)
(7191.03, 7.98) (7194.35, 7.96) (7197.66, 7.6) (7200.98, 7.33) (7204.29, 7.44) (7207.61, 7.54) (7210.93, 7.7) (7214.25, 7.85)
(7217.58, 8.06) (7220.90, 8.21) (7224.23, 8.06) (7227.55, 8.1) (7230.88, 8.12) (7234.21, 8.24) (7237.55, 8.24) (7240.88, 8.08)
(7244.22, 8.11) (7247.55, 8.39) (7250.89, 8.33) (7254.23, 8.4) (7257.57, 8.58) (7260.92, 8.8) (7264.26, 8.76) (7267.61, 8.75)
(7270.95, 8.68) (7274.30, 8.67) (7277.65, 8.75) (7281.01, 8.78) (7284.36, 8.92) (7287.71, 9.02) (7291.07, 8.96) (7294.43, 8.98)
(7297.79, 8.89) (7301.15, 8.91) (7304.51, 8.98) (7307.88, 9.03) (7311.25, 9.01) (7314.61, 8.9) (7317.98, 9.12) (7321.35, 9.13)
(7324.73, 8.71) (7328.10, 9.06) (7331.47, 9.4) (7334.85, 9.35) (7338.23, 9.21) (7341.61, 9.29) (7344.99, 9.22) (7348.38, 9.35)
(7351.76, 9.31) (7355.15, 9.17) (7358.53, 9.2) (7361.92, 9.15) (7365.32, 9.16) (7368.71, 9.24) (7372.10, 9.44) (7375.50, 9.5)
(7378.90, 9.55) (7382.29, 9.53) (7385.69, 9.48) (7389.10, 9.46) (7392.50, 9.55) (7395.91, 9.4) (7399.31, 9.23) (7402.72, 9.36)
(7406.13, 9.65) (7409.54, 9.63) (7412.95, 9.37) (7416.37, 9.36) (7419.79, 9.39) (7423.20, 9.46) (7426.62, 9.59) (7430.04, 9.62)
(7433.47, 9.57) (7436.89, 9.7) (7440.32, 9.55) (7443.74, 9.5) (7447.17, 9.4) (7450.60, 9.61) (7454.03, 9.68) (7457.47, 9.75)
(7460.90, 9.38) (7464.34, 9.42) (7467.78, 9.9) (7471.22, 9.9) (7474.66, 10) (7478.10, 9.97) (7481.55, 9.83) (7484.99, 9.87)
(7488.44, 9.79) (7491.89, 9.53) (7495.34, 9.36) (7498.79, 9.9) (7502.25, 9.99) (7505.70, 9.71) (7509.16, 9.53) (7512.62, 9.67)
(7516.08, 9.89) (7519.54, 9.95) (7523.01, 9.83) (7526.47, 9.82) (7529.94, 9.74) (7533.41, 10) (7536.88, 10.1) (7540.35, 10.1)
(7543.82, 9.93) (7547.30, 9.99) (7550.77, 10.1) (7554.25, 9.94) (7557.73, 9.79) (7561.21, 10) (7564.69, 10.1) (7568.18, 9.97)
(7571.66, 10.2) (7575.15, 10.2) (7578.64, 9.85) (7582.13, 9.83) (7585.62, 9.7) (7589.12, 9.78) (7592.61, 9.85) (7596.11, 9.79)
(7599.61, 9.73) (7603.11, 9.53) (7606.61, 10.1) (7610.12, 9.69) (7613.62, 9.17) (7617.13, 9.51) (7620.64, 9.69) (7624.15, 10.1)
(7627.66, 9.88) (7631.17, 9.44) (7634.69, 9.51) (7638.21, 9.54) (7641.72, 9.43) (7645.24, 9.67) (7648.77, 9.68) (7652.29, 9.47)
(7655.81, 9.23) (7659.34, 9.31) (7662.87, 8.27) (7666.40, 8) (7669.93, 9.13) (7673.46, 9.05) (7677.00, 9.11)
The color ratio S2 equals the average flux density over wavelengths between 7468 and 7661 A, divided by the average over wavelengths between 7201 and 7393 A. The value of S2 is 1.11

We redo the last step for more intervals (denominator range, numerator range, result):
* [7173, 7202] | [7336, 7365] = 1.20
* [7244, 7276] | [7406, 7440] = 1.11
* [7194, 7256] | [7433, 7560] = 1.22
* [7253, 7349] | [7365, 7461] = 1.06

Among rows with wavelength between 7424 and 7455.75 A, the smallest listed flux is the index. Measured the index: 9.4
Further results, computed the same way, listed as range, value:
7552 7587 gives 9.7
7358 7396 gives 9.15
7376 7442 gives 9.23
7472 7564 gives 9.36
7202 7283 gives 7.44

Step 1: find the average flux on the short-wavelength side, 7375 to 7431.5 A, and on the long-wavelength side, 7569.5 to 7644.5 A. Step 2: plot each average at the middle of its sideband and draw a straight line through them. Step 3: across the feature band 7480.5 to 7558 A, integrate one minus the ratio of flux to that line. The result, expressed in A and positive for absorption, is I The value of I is -1.7 A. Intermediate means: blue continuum 9.48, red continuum 9.74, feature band 9.84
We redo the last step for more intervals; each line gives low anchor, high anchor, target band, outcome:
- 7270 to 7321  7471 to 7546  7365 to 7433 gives -0.68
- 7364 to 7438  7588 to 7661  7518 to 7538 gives -0.72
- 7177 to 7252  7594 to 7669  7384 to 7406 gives -2.15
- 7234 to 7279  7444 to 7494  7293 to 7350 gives -1.47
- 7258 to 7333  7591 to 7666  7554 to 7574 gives -1.29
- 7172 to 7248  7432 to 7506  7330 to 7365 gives -1.64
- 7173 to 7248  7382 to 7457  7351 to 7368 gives -0.29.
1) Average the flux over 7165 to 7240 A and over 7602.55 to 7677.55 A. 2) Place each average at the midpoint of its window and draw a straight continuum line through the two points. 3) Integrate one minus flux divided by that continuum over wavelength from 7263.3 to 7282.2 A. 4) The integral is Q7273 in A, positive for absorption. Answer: -1.6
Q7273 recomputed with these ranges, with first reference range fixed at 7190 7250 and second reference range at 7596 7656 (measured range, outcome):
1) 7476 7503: -2.1 A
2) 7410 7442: -2.6 A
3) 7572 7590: -0.9 A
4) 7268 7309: -3.2 A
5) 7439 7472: -2.5 A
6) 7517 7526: -0.7 A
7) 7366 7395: -2.8 A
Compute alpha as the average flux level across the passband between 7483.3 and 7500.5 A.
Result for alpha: 9.69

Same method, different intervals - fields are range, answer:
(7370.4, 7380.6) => 9.5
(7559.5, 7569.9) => 10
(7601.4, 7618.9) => 9.6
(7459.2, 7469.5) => 9.56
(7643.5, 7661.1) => 9.47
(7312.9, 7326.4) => 8.97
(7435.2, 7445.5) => 9.58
